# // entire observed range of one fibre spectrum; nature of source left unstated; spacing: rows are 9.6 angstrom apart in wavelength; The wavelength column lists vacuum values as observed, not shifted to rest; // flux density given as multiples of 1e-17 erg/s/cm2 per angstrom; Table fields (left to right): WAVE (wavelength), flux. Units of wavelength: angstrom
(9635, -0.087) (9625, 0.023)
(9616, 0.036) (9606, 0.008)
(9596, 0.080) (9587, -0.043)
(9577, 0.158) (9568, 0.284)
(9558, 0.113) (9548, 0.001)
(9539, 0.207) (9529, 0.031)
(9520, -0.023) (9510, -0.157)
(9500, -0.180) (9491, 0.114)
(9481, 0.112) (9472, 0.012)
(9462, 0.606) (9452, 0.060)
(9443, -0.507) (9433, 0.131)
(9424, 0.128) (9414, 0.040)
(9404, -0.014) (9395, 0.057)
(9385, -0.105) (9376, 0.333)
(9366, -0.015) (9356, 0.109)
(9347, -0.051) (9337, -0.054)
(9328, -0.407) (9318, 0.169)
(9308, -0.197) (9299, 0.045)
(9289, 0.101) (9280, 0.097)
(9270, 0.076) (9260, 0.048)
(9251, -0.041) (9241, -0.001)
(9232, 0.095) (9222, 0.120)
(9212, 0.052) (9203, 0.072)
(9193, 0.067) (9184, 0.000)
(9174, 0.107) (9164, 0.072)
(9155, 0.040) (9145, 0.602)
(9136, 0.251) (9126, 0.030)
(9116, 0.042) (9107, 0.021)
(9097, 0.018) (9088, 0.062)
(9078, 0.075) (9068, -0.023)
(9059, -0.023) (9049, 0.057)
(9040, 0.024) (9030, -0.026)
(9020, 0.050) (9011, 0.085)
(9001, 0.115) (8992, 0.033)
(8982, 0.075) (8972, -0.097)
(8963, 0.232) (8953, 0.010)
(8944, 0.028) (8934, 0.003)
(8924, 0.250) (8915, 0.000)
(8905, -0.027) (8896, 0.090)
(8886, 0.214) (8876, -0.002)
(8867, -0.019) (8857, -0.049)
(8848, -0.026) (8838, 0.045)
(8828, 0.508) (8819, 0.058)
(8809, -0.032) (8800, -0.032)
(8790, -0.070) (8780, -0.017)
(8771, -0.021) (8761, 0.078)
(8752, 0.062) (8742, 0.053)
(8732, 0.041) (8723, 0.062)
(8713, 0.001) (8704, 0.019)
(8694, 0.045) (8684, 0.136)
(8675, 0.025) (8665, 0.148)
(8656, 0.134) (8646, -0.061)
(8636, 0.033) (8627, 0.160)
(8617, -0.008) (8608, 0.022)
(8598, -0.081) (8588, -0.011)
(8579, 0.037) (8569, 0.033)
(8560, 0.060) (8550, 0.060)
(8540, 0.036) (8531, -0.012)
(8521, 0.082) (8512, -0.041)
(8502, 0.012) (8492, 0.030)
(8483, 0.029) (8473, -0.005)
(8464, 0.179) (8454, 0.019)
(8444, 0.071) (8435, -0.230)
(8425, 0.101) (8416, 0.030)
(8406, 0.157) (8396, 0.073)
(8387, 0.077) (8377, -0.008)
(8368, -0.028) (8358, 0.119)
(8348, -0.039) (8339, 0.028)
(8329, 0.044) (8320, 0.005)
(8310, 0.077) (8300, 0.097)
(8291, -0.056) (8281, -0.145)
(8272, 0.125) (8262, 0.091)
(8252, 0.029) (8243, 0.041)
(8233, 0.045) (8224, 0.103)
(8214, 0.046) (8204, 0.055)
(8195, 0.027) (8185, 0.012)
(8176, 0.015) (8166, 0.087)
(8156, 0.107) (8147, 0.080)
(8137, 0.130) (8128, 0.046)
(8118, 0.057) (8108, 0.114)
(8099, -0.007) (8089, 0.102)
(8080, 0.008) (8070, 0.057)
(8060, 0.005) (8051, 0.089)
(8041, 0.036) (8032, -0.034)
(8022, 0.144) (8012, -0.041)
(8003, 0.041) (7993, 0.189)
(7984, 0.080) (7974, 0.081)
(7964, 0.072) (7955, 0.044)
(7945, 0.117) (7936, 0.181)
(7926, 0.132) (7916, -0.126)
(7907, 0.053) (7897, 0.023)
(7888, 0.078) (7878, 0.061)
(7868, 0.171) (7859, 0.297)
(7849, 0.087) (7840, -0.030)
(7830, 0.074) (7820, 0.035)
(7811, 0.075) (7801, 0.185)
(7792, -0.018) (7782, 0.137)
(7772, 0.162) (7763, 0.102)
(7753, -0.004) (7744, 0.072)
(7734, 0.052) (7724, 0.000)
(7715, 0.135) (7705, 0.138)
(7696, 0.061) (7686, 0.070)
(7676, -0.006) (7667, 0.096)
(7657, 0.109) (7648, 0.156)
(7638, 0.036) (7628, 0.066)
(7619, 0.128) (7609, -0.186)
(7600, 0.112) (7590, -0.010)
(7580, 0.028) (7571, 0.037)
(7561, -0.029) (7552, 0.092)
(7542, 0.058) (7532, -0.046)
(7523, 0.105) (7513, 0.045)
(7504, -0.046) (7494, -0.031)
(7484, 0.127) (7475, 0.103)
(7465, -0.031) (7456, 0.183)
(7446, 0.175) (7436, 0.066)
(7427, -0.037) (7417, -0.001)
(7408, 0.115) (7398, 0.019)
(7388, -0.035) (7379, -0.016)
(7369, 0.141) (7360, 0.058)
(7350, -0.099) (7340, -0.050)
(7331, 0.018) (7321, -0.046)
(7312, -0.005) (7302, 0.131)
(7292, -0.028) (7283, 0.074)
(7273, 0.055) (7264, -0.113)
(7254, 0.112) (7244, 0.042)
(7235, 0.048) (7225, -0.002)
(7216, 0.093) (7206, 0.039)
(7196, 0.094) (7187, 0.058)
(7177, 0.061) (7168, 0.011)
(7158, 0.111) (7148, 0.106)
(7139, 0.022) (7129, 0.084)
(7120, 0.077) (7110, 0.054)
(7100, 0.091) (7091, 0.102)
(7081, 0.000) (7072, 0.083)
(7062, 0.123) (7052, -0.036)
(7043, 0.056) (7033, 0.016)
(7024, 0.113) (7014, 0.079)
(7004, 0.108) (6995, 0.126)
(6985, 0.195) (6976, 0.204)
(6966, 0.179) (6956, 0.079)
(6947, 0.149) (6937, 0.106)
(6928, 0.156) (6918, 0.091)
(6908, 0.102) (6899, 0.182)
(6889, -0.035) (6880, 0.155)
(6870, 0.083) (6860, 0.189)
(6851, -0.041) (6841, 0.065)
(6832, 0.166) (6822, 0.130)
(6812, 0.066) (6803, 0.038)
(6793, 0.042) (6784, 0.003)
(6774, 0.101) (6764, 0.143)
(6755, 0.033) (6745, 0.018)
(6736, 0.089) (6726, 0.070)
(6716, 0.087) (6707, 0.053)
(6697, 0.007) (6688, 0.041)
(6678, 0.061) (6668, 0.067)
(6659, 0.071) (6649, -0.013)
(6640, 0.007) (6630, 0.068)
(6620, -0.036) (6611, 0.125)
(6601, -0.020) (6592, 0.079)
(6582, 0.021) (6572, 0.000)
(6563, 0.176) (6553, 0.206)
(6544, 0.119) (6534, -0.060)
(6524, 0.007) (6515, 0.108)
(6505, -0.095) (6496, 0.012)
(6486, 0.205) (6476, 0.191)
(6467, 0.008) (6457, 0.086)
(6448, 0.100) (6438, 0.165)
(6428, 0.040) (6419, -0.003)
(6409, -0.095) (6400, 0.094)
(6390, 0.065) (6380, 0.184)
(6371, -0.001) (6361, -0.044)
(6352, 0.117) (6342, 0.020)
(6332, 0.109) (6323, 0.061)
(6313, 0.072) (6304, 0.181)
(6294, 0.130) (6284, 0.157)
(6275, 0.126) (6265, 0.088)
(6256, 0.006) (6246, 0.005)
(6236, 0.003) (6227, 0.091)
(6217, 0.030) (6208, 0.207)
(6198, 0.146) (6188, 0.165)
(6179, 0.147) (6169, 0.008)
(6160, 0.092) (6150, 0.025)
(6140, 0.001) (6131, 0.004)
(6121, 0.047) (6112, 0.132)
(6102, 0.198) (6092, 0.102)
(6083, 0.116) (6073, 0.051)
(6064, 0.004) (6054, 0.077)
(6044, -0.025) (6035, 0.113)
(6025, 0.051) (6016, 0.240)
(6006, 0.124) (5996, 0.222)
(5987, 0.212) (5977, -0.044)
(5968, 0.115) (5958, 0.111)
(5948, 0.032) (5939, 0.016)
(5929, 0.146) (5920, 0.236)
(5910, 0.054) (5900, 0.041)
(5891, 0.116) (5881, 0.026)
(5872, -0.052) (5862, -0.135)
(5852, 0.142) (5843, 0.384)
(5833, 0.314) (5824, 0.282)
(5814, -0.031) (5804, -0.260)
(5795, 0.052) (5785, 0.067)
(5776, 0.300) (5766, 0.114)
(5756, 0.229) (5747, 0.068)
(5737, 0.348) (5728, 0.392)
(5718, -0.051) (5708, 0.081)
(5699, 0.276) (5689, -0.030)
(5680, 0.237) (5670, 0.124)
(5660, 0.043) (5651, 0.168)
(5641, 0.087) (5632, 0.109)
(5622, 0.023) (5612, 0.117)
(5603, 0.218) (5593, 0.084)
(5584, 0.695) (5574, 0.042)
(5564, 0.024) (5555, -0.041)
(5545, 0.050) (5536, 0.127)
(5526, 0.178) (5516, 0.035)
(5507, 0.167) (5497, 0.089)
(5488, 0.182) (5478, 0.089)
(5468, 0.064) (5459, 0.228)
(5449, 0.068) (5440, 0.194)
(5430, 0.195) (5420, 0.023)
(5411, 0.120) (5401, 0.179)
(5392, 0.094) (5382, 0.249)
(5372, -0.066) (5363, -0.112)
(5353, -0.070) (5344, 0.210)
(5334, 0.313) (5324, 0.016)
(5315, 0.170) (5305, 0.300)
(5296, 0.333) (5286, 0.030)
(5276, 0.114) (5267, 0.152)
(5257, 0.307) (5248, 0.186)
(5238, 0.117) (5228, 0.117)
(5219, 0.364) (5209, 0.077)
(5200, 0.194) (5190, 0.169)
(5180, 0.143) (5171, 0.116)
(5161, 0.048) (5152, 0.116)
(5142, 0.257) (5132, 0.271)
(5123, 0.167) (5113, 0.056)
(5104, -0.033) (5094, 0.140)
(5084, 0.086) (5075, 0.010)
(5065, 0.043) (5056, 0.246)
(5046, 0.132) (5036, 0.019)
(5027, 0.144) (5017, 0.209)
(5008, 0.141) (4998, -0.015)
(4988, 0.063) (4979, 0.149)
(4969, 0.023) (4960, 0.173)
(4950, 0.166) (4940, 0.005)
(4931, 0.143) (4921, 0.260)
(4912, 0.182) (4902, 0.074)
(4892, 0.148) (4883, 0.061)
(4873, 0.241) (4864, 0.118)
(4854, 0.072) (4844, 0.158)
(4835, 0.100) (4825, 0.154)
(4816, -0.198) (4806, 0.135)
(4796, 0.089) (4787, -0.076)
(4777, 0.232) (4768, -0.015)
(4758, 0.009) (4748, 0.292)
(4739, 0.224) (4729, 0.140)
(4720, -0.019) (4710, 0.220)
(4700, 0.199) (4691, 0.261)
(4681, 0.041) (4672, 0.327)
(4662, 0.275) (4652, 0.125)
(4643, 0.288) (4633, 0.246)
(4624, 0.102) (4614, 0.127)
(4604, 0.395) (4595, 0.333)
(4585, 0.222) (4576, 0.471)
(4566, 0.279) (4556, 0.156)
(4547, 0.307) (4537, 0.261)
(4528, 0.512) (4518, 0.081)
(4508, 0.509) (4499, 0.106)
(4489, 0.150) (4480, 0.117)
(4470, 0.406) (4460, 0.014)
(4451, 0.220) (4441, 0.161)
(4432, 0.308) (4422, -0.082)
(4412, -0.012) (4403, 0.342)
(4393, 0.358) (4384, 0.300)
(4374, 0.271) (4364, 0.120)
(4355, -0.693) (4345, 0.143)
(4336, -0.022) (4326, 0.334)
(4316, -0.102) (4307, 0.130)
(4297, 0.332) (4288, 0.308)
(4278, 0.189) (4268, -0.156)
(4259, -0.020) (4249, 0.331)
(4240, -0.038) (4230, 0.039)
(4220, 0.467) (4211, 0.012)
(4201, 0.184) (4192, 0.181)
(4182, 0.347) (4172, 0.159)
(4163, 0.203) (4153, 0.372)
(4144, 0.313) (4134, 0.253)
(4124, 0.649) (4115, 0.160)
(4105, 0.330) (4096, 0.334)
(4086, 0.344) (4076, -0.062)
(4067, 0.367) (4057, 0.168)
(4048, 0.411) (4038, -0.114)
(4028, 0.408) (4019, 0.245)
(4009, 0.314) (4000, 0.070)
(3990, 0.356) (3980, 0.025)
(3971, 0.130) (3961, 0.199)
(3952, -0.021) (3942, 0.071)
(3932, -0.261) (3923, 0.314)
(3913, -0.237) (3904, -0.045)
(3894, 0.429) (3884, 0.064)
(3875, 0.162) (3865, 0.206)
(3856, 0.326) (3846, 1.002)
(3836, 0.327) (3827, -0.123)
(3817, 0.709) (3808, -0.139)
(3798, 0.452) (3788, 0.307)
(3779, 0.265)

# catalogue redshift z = 1.452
